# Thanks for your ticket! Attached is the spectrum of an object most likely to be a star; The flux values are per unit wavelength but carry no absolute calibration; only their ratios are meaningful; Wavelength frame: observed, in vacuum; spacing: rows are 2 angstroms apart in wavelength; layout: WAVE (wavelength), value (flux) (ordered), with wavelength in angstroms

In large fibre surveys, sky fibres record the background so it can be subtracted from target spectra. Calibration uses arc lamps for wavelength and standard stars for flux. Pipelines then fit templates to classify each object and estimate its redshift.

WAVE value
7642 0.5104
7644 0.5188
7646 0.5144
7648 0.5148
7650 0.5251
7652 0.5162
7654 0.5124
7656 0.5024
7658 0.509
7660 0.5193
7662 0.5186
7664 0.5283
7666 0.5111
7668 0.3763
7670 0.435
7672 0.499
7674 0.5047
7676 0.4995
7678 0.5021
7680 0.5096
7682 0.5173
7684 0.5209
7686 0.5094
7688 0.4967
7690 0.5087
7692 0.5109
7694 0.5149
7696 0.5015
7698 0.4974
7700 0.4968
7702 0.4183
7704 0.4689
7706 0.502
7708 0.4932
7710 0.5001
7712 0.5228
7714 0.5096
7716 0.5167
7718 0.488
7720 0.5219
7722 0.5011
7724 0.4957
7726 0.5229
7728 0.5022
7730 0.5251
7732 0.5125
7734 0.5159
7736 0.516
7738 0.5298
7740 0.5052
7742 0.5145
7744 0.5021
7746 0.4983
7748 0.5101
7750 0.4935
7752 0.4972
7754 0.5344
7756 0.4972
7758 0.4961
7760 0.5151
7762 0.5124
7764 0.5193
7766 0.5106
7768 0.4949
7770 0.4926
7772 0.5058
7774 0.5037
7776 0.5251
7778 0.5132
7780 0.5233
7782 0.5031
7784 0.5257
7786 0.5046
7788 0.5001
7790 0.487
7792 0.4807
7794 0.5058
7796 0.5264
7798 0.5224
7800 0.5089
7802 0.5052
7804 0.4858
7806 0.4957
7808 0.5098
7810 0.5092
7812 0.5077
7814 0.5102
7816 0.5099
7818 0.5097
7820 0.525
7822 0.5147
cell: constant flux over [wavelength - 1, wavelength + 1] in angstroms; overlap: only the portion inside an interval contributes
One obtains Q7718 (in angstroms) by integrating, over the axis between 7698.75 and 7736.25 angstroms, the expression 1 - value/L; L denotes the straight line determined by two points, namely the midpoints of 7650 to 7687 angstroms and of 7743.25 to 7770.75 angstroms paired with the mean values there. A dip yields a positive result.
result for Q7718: 0.14 angstroms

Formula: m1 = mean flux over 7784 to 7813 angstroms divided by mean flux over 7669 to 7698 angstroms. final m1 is 1.00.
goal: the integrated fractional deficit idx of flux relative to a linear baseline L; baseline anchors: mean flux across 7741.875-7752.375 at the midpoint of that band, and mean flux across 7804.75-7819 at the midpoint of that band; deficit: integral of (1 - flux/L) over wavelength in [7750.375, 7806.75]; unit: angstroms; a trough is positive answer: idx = -0.3 angstroms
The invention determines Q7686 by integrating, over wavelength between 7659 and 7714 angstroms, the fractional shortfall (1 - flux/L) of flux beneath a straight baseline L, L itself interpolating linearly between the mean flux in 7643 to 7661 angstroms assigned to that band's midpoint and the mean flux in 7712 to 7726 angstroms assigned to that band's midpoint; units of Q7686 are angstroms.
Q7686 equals 1.6 angstroms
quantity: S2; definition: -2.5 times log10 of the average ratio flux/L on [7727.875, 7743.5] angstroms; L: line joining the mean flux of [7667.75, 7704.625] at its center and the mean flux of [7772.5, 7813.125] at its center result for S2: -0.04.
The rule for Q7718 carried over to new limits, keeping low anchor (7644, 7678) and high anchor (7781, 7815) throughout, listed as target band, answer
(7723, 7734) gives -0.2 angstroms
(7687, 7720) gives 0.3 angstroms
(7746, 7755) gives -0.1 angstroms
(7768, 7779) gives -0.1 angstroms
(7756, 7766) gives -0.1 angstroms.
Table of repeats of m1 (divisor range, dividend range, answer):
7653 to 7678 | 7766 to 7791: 1.03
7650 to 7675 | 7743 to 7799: 1.02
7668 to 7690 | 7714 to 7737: 1.03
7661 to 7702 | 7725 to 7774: 1.03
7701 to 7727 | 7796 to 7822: 1.02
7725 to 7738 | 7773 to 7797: 0.98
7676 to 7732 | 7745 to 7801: 1.01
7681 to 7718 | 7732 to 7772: 1.02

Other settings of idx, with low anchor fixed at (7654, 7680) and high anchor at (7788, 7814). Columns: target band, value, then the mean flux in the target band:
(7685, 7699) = -0.3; 0.506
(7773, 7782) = -0.2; 0.515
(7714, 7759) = -0.9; 0.509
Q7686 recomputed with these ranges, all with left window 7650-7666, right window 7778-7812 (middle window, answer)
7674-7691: 0.2 angstroms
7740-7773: 0.2 angstroms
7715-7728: 0.1 angstroms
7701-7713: 0.7 angstroms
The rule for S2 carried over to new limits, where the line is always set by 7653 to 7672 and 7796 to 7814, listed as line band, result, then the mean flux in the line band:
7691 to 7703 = 0.010 mag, 0.49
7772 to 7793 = -0.005 mag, 0.507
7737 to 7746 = -0.025 mag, 0.511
